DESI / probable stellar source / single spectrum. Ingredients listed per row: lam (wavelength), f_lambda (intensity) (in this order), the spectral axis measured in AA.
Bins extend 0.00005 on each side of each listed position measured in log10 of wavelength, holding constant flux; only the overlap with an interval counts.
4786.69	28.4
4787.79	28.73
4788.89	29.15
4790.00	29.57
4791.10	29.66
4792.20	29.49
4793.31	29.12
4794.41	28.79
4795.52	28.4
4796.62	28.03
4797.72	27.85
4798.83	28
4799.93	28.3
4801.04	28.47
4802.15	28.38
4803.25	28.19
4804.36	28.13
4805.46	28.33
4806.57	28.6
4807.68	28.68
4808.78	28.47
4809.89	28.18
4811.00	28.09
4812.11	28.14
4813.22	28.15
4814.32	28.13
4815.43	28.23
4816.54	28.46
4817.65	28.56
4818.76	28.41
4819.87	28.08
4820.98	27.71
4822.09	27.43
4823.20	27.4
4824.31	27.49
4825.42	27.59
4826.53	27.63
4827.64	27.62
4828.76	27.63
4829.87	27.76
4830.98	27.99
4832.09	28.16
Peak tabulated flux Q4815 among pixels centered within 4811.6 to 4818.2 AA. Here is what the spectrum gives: 28.56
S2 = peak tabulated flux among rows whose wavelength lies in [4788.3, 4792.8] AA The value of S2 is 29.66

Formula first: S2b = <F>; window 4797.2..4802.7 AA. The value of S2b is 28.2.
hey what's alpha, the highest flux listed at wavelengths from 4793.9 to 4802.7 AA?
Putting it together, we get 28.79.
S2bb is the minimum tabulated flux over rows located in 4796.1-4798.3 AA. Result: 27.85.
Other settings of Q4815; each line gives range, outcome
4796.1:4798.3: 28.03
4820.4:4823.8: 27.71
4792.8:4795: 29.12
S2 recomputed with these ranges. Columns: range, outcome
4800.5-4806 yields 28.47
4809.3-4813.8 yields 28.18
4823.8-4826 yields 27.59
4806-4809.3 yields 28.68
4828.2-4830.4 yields 27.76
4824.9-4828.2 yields 27.63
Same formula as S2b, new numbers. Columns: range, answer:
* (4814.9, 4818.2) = 28.4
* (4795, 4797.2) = 28.3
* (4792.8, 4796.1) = 28.8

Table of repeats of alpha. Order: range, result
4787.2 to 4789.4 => 29.15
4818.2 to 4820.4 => 28.41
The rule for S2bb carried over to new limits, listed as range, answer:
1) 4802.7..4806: 28.13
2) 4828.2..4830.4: 27.63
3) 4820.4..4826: 27.4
